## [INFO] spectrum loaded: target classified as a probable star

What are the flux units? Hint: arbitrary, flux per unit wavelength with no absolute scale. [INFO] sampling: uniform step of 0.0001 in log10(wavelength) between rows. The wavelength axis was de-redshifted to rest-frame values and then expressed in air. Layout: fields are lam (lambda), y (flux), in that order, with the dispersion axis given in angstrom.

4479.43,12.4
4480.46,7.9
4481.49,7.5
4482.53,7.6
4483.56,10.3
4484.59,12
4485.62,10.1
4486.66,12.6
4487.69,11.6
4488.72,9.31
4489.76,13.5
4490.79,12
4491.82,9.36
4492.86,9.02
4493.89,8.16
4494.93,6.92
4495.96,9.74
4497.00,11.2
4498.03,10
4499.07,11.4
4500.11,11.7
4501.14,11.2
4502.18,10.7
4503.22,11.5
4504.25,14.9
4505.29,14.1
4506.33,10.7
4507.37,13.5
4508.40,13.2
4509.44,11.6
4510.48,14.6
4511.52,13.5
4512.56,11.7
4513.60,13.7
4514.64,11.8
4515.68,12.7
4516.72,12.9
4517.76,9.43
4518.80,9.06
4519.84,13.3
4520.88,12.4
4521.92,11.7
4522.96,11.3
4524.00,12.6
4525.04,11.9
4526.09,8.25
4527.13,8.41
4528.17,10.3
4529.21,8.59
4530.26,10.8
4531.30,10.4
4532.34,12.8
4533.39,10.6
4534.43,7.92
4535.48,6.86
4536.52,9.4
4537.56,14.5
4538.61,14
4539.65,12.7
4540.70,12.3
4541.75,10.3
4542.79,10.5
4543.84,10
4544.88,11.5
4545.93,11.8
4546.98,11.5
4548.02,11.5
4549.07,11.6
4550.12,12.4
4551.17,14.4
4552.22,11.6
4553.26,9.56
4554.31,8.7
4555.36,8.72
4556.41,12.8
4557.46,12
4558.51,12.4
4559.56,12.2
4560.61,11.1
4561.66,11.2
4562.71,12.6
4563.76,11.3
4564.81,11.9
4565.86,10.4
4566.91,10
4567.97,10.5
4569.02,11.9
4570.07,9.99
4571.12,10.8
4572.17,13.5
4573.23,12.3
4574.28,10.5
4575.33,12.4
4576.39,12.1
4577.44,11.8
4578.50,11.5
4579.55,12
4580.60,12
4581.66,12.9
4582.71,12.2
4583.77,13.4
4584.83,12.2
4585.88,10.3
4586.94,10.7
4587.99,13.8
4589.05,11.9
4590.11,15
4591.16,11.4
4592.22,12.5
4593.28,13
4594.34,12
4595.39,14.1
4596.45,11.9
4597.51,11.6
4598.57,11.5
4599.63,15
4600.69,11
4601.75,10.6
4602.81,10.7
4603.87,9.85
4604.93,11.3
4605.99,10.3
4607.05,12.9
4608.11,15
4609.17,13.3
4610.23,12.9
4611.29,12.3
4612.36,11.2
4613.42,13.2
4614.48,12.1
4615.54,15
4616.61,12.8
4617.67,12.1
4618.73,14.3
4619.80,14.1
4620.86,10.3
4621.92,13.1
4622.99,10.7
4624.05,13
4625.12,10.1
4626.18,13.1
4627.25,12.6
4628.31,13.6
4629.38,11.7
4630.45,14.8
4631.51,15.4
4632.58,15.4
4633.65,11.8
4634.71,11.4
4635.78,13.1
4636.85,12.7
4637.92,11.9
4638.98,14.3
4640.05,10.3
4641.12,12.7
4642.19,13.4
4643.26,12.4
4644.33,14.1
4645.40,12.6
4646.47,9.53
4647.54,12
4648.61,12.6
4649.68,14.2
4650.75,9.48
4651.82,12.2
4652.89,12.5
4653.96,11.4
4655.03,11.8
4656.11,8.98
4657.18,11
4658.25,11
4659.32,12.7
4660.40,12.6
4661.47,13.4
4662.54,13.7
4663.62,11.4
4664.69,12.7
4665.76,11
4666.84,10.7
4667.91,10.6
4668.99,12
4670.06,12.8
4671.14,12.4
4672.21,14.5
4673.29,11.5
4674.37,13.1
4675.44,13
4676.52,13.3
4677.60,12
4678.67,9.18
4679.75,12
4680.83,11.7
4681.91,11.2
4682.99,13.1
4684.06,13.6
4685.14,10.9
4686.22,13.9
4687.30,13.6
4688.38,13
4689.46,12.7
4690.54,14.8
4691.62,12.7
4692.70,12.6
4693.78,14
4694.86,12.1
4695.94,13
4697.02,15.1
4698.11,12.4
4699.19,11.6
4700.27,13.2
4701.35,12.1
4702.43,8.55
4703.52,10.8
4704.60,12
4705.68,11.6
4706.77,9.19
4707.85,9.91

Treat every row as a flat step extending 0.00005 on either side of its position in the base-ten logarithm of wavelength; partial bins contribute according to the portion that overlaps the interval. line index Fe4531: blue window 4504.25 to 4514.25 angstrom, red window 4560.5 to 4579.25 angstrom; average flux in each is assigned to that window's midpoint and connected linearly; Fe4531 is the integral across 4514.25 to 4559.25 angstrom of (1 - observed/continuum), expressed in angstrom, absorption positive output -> 4.3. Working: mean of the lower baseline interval 13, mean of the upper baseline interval 11.4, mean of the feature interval 11.1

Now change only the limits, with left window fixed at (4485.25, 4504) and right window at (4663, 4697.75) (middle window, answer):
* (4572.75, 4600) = -1.7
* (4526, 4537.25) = 1.4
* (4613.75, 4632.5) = -1.6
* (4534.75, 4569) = -0.3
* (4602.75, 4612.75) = -0.2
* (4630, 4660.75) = -0.5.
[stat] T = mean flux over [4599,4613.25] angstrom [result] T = 12.1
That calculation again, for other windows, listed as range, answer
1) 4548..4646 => 12.2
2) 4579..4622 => 12.4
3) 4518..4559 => 11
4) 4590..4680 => 12.3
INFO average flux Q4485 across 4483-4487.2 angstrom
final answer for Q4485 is 11.2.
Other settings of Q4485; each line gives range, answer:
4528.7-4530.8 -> 9.69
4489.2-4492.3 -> 11.6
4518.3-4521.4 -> 11.6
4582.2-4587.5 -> 11.8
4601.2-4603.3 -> 10.6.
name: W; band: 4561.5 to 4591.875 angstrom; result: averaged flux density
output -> 11.8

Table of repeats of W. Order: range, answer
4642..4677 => 12.1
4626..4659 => 12.4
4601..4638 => 12.5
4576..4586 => 12.1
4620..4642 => 12.6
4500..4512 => 12.6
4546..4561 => 11.5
